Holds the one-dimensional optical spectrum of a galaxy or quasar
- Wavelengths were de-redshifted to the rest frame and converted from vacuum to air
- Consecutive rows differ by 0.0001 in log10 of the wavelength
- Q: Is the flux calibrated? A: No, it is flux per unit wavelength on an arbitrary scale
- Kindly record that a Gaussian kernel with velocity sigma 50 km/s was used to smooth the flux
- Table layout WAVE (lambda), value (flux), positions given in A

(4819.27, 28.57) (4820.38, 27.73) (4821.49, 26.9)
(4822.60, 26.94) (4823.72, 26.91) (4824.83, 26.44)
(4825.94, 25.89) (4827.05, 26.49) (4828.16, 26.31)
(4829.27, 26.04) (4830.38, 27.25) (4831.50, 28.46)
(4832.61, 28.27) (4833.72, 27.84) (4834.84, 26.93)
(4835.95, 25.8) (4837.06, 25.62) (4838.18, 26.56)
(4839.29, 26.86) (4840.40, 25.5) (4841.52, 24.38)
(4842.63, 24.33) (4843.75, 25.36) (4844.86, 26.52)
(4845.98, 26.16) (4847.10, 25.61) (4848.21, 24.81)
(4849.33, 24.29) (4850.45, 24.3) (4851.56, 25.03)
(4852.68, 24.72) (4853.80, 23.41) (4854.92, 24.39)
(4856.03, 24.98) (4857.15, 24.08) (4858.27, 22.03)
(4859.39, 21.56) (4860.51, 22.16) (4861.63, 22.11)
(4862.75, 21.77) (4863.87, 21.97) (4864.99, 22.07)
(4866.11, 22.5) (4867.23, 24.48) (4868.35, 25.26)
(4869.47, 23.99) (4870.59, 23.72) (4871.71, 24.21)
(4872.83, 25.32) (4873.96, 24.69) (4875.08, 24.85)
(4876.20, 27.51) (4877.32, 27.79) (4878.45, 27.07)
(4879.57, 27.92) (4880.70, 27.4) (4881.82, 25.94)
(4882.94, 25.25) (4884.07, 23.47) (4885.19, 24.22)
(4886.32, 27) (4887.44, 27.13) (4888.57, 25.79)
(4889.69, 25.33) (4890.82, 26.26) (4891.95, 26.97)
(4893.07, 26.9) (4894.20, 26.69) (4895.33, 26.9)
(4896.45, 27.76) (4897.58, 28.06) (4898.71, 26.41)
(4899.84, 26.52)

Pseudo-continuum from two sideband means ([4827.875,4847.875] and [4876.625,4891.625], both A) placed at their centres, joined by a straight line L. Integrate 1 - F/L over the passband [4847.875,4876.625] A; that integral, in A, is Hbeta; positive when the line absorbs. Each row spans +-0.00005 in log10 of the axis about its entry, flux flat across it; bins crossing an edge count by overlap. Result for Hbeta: 2.7 A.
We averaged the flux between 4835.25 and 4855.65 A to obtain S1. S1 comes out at 25.2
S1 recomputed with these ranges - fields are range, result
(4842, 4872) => 23.9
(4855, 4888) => 24.6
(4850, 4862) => 23.5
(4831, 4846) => 26.3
